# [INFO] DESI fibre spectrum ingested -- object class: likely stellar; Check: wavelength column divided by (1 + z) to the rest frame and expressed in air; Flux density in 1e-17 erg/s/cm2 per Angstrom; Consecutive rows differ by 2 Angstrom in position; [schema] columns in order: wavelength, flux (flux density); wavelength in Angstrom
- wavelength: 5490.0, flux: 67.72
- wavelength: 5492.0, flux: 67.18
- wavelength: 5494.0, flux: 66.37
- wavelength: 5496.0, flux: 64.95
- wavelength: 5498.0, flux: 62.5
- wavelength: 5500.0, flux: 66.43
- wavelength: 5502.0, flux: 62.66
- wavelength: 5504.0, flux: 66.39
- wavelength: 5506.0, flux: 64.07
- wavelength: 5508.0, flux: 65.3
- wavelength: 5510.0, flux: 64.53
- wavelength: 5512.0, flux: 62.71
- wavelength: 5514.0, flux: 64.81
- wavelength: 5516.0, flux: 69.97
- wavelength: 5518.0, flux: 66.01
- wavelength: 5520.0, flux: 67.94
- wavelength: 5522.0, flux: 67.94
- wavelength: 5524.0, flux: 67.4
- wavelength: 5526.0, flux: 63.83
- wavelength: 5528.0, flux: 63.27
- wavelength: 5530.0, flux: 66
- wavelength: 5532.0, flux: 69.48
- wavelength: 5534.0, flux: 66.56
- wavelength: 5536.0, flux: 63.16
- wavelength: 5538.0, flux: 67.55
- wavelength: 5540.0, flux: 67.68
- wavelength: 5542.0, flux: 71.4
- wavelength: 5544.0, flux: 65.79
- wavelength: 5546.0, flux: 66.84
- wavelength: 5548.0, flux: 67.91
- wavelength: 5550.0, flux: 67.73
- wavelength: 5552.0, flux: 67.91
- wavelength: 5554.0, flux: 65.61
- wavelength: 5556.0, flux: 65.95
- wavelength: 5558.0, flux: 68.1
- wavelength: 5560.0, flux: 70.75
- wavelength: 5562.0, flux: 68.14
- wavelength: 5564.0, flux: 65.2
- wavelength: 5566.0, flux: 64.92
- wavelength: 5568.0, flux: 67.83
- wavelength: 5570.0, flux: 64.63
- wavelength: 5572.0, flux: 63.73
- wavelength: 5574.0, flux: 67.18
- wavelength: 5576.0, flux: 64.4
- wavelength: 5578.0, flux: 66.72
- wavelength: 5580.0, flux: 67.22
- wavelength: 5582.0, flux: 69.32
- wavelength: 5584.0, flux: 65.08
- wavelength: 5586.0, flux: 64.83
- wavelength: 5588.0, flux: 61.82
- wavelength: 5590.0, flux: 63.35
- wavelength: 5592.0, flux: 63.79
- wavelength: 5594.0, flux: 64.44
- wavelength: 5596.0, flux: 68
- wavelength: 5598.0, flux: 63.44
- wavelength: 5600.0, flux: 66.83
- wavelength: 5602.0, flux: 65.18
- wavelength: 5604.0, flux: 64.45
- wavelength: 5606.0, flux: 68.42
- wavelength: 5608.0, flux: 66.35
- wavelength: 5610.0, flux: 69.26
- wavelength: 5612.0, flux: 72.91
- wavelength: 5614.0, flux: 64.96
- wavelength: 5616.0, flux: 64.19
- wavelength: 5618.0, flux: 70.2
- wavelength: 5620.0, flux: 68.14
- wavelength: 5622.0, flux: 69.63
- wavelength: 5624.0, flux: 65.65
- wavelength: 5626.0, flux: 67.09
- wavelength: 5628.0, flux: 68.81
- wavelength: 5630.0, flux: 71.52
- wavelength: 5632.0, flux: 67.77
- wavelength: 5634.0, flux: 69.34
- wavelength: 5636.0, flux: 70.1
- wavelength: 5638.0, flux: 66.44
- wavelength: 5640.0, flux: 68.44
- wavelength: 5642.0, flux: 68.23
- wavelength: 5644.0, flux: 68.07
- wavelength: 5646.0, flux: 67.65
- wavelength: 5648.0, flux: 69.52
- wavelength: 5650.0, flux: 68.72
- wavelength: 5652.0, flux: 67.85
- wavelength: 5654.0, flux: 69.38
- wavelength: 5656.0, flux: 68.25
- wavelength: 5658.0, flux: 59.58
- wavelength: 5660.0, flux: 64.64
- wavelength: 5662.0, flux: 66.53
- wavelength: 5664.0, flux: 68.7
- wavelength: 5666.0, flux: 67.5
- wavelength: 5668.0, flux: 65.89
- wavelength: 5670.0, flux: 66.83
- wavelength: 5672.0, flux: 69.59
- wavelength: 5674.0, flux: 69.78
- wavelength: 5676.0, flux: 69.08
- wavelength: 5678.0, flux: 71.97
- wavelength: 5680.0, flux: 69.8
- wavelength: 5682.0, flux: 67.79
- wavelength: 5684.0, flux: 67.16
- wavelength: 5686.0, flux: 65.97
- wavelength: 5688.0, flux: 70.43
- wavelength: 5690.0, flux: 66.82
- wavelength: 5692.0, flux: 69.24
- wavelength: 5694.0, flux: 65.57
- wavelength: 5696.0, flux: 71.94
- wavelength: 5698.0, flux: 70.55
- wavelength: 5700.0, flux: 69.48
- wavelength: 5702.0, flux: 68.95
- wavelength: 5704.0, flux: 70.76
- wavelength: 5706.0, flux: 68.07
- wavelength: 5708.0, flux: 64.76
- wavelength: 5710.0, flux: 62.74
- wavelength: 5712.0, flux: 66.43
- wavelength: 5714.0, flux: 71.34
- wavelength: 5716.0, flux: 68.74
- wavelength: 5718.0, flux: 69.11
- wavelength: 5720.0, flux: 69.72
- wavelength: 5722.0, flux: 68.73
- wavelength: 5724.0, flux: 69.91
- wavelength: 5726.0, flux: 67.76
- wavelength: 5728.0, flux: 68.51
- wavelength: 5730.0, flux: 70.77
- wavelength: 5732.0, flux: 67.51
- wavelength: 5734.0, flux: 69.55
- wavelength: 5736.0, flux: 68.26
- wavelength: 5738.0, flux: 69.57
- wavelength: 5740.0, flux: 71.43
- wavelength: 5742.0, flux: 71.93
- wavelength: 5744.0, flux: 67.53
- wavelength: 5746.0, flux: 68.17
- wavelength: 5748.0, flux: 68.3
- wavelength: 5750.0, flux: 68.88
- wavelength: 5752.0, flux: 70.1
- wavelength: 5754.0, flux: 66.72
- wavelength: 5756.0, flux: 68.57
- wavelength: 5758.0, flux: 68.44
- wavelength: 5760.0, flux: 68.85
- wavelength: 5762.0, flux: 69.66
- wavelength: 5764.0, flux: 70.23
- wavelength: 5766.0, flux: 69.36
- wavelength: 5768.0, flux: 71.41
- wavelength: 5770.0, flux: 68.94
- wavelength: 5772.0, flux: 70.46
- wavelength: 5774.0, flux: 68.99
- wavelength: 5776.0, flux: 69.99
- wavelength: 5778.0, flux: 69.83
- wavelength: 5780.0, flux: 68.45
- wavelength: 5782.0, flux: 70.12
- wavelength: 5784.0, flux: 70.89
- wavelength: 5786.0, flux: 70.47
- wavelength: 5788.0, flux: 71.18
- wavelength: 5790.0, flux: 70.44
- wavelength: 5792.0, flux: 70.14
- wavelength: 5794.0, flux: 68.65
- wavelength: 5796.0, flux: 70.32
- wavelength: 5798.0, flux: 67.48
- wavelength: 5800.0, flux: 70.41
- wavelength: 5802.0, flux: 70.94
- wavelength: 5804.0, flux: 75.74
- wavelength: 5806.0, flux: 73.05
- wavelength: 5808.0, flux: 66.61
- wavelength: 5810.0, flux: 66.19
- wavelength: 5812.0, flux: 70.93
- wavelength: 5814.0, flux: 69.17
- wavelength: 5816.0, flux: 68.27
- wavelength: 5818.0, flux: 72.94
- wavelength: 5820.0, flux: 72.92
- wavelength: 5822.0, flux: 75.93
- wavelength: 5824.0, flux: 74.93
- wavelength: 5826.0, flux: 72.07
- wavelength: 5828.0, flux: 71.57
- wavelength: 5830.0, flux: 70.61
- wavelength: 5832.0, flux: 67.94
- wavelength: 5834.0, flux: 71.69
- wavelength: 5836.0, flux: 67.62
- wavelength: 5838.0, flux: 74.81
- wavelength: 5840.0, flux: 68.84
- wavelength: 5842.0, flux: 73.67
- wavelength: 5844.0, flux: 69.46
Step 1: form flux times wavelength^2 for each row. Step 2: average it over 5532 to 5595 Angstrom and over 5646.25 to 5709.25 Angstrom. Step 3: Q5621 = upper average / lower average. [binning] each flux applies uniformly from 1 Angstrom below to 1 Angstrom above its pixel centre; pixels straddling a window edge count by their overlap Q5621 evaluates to 1.07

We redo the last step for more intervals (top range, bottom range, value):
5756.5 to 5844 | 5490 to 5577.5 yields 1.17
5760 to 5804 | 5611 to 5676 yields 1.08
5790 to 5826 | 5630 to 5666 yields 1.11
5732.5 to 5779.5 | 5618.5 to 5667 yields 1.06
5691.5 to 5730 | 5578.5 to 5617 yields 1.08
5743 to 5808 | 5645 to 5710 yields 1.06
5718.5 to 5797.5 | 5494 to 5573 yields 1.13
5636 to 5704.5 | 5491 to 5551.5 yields 1.09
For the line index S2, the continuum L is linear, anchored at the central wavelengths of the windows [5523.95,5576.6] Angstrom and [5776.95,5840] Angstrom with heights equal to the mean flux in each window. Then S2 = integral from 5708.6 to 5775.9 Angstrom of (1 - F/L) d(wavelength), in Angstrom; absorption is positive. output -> 0.65 Angstrom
